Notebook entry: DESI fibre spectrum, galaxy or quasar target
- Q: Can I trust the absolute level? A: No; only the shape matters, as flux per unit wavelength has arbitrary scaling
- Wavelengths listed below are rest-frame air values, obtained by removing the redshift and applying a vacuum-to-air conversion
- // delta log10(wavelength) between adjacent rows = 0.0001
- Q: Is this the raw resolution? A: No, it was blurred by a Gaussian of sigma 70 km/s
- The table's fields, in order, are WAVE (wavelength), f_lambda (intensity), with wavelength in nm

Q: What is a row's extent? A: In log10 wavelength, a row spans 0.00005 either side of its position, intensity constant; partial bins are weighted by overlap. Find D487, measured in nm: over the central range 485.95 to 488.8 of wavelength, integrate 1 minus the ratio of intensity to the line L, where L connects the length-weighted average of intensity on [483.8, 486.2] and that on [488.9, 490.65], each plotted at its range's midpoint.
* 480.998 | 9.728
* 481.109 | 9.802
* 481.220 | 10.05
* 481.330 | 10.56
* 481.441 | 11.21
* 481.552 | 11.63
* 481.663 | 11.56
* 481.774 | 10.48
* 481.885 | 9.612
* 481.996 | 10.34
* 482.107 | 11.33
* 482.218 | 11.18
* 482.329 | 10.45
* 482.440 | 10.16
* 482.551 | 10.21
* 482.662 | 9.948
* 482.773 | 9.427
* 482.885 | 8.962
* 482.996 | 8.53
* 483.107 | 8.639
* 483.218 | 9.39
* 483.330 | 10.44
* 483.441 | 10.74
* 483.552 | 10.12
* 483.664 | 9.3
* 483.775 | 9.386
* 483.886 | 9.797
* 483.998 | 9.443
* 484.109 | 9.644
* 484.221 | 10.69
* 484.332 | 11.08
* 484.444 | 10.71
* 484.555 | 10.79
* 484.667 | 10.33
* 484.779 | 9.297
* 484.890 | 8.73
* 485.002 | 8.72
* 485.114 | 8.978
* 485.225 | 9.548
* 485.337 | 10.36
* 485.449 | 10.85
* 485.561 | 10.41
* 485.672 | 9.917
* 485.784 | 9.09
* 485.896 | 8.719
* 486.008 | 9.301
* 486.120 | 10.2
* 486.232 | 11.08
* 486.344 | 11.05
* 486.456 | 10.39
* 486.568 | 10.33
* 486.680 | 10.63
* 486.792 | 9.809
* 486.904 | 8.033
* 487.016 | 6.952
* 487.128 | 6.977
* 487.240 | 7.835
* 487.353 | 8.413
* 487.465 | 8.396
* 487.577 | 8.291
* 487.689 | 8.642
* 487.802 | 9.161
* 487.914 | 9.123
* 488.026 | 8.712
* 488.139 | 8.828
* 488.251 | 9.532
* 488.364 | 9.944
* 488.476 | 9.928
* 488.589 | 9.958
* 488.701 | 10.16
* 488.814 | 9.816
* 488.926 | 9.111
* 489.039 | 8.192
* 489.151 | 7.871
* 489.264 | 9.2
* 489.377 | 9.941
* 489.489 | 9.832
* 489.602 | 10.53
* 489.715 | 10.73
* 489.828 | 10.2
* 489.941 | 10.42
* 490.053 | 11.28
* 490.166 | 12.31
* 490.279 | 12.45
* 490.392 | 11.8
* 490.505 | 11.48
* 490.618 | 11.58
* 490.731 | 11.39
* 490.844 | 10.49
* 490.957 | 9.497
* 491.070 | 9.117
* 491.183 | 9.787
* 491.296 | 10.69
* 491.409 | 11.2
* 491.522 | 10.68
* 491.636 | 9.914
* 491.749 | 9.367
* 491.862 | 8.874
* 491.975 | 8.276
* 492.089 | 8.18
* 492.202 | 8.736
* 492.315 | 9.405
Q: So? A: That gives 0.24 nm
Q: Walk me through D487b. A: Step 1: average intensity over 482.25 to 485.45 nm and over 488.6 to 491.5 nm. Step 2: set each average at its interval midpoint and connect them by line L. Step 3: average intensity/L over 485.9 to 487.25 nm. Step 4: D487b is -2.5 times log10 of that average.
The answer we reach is 0.07 mag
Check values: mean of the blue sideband 9.81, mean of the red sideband 10.4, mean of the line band 9.41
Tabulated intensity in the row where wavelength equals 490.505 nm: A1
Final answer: 11.48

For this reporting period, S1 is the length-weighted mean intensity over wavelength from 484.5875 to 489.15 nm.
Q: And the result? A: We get 9.33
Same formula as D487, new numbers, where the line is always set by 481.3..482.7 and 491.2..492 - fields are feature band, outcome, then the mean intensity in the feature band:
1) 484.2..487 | 0.13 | 9.91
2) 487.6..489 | 0.11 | 9.37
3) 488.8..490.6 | -0.05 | 10.4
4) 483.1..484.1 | 0.08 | 9.75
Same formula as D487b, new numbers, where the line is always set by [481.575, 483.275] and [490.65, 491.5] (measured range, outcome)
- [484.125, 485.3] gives 0.03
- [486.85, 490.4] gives 0.09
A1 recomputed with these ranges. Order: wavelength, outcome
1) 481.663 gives 11.56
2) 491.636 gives 9.914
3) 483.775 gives 9.386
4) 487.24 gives 7.835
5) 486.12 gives 10.2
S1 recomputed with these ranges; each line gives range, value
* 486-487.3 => 9.38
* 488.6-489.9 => 9.62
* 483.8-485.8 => 9.92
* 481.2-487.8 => 9.77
